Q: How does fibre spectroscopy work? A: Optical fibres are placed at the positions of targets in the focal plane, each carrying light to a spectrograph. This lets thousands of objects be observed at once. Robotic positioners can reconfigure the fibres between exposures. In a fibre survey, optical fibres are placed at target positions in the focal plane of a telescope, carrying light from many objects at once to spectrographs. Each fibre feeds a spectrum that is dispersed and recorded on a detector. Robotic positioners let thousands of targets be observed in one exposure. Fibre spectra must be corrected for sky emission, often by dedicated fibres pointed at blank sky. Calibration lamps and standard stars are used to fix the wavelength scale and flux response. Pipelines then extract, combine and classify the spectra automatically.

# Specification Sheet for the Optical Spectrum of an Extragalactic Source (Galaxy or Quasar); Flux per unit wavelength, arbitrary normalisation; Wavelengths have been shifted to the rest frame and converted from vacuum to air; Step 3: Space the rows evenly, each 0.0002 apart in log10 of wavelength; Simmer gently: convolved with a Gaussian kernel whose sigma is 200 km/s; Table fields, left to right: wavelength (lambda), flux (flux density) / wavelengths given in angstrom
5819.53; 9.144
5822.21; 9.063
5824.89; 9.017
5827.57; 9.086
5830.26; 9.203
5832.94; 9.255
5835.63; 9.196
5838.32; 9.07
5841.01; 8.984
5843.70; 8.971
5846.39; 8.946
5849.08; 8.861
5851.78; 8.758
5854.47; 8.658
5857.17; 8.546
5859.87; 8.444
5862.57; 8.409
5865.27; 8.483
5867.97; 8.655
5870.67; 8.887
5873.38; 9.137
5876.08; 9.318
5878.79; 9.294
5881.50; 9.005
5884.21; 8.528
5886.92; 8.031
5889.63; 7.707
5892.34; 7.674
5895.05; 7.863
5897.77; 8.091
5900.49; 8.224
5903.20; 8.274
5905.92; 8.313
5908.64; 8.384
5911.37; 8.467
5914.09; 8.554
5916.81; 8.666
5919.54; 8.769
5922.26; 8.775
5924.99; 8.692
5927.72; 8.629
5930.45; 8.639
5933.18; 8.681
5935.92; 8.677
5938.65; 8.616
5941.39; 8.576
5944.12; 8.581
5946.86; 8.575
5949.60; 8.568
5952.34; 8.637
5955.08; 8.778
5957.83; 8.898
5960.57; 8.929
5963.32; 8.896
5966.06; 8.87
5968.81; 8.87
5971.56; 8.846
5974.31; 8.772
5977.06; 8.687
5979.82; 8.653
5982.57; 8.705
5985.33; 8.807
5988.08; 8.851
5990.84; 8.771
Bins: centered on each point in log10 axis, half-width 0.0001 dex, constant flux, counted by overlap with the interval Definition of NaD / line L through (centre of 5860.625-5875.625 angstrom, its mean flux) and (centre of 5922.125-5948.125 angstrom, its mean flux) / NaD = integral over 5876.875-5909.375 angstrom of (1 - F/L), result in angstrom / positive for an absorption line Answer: 1.5 angstrom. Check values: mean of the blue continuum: 8.74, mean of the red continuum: 8.64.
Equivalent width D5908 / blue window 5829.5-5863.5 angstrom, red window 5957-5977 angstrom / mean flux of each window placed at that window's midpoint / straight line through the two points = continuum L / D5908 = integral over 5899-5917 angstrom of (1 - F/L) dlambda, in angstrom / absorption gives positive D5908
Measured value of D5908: 1.0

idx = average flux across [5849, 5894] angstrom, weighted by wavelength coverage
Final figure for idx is 8.6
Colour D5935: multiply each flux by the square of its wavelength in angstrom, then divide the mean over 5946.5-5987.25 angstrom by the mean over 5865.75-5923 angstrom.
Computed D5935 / 1.1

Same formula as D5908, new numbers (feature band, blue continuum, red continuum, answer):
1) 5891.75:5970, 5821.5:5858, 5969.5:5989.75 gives 2.4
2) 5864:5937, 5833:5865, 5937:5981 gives 2.0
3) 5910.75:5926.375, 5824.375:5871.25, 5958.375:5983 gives 0.3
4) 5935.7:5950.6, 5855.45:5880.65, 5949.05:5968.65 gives 0.4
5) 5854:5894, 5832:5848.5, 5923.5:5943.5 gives 1.5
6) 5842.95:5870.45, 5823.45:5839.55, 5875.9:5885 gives 1.2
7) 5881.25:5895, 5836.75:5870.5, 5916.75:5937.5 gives 1.0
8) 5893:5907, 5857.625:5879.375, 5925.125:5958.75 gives 1.0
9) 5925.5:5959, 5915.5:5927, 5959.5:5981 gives 0.4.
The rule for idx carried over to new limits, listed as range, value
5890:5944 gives 8.44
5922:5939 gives 8.67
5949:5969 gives 8.81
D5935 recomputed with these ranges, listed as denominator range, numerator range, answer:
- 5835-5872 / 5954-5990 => 1.05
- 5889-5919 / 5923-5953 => 1.06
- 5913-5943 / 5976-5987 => 1.02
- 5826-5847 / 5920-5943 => 0.98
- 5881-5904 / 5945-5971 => 1.10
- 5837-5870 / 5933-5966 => 1.03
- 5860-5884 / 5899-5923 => 0.97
